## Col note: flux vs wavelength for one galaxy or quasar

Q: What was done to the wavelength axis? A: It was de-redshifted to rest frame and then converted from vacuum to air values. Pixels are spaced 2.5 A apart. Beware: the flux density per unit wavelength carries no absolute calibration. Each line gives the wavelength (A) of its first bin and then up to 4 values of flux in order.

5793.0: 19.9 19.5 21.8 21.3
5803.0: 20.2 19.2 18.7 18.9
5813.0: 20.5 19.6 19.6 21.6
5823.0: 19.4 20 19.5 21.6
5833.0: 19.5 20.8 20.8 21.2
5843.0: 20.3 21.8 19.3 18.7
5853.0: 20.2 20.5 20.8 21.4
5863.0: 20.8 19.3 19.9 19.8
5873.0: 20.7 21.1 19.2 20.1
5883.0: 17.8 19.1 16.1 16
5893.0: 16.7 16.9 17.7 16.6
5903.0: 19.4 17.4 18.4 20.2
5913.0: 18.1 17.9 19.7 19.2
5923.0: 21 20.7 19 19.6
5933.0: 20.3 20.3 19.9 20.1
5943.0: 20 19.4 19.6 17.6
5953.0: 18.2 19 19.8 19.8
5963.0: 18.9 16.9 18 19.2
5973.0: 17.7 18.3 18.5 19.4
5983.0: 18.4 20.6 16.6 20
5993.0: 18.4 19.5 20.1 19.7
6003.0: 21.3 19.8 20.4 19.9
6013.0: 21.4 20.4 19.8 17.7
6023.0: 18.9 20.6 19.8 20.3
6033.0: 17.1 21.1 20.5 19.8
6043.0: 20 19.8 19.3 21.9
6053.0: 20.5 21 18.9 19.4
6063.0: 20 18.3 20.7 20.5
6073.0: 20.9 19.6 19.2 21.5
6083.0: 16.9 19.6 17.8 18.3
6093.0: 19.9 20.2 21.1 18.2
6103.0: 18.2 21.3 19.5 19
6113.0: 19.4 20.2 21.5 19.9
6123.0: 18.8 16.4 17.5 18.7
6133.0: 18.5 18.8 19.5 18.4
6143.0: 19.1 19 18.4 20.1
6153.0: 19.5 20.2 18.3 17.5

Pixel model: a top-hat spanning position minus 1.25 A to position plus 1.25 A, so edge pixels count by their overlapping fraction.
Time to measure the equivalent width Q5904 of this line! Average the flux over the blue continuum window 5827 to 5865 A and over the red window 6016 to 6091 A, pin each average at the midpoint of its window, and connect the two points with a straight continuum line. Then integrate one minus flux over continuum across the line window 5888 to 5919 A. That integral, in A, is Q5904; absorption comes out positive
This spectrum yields 3.7 A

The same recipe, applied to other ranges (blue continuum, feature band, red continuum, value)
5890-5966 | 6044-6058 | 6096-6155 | -0.9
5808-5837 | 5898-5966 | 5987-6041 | 2.4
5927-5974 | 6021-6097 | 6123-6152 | -3.7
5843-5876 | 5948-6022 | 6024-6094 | 3.0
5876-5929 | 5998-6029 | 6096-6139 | -1.8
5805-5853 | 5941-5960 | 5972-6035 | 0.4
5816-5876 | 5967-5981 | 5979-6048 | 1.0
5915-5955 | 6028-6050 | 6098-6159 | -0.5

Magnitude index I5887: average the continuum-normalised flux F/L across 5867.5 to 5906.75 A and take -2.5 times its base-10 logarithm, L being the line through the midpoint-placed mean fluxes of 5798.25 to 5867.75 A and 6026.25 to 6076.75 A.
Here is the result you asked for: 0.101 mag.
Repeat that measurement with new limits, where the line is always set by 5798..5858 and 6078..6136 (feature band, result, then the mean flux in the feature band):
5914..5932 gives 0.015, 19.6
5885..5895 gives 0.187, 16.8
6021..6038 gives -0.008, 19.6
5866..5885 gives 0.014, 19.8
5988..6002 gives 0.016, 19.3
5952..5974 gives 0.061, 18.6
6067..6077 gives -0.059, 20.4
